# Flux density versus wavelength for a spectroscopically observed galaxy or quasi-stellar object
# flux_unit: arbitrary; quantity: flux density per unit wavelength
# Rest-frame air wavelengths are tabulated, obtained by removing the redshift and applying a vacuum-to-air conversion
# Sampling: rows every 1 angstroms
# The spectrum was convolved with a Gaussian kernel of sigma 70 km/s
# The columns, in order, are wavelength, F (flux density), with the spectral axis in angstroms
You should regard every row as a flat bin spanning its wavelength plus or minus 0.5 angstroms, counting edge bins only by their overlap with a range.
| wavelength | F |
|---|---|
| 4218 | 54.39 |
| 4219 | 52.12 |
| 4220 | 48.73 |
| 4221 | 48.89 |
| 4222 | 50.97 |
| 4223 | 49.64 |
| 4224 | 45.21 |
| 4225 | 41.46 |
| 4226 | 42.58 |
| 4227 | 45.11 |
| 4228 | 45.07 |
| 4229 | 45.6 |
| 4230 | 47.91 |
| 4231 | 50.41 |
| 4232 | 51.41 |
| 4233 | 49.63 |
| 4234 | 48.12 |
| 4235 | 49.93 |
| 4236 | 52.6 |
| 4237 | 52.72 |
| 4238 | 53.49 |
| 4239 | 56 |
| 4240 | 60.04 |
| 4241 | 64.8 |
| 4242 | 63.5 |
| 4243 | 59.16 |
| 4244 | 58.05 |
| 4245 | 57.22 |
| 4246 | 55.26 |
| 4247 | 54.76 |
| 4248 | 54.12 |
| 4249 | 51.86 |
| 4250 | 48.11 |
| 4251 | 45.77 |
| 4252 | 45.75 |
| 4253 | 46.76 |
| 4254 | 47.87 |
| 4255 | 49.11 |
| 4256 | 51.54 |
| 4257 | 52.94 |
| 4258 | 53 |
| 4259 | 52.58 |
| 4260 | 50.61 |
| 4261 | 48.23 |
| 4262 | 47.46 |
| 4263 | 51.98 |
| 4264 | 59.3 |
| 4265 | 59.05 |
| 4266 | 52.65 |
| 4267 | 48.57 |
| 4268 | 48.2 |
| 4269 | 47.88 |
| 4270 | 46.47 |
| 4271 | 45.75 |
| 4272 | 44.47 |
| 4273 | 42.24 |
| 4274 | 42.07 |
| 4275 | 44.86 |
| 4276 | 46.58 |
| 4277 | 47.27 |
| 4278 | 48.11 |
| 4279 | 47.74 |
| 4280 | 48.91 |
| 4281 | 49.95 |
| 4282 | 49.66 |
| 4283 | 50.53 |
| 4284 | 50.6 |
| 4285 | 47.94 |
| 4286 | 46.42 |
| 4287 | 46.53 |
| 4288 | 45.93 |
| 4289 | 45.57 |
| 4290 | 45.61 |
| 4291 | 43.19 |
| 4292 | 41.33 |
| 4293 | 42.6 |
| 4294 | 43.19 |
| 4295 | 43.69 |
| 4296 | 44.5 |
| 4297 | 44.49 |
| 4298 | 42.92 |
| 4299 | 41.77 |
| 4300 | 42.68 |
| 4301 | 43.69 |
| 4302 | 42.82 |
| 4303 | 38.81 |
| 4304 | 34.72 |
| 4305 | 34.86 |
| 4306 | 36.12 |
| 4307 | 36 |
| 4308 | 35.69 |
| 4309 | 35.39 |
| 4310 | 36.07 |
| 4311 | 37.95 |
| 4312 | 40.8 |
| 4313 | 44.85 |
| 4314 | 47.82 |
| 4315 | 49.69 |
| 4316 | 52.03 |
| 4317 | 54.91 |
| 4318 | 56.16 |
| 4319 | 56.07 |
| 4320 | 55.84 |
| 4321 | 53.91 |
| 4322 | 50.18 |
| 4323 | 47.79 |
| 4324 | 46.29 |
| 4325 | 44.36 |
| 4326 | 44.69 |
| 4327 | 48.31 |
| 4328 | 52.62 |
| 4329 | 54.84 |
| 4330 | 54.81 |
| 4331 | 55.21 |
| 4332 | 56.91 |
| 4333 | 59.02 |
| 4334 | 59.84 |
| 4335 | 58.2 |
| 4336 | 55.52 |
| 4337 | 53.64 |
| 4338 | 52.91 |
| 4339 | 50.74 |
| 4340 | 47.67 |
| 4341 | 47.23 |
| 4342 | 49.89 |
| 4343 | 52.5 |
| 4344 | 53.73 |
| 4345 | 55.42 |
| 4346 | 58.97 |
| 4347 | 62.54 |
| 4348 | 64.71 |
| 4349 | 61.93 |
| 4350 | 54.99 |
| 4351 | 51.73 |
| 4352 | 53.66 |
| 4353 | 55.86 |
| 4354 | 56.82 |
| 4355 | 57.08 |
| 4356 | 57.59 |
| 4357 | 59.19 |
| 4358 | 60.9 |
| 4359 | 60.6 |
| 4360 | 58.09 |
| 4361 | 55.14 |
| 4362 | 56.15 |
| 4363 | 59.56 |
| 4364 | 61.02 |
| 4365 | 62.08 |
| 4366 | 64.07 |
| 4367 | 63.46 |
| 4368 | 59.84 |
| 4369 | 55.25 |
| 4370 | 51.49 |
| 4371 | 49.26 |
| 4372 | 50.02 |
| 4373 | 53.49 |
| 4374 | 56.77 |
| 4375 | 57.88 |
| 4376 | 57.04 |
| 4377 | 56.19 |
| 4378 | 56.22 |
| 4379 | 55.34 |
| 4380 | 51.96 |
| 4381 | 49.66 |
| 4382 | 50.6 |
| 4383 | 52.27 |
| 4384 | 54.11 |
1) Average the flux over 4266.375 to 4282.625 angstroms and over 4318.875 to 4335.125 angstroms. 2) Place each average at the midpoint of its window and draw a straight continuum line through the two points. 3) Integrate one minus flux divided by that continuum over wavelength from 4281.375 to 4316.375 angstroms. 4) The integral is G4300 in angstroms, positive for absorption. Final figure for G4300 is 4.56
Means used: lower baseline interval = 46.9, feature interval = 43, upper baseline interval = 52.7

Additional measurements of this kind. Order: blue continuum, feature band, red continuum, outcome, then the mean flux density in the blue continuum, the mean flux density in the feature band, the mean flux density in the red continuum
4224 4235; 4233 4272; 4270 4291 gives -4.6 angstroms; 46.8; 52.3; 46.7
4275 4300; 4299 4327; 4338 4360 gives 3.2 angstroms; 46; 44.5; 55.9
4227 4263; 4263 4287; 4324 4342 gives 1.7 angstroms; 51.9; 48.5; 52.5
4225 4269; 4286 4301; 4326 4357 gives 2.6 angstroms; 51.7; 43.9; 55.1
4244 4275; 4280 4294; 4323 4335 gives 1.2 angstroms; 50.1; 46.6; 52.5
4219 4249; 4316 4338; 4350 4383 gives 0.7 angstroms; 51.8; 53.3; 56.3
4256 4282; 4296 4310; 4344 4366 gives 3.6 angstroms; 49.1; 39.3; 58.3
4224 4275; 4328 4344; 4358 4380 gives 0.4 angstroms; 50.7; 53.9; 57.1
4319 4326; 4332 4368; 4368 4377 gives -3.2 angstroms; 49.8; 57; 54.4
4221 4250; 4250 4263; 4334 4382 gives 0.8 angstroms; 51.9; 49.4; 56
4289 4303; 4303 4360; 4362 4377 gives -1.2 angstroms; 43.2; 51.2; 57.2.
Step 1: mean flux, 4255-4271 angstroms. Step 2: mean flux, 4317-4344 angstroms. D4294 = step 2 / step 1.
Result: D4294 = 1.0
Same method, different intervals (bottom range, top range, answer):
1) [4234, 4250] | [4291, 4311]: 0.72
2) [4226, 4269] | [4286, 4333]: 0.88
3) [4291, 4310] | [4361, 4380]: 1.41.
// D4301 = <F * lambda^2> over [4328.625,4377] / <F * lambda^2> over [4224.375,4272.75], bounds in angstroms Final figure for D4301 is 1.16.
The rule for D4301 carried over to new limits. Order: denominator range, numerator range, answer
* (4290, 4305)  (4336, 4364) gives 1.36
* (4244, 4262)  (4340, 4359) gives 1.15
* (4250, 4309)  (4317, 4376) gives 1.24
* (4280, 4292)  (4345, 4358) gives 1.26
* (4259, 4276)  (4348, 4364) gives 1.23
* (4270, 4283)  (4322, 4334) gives 1.13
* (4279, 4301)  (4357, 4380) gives 1.30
